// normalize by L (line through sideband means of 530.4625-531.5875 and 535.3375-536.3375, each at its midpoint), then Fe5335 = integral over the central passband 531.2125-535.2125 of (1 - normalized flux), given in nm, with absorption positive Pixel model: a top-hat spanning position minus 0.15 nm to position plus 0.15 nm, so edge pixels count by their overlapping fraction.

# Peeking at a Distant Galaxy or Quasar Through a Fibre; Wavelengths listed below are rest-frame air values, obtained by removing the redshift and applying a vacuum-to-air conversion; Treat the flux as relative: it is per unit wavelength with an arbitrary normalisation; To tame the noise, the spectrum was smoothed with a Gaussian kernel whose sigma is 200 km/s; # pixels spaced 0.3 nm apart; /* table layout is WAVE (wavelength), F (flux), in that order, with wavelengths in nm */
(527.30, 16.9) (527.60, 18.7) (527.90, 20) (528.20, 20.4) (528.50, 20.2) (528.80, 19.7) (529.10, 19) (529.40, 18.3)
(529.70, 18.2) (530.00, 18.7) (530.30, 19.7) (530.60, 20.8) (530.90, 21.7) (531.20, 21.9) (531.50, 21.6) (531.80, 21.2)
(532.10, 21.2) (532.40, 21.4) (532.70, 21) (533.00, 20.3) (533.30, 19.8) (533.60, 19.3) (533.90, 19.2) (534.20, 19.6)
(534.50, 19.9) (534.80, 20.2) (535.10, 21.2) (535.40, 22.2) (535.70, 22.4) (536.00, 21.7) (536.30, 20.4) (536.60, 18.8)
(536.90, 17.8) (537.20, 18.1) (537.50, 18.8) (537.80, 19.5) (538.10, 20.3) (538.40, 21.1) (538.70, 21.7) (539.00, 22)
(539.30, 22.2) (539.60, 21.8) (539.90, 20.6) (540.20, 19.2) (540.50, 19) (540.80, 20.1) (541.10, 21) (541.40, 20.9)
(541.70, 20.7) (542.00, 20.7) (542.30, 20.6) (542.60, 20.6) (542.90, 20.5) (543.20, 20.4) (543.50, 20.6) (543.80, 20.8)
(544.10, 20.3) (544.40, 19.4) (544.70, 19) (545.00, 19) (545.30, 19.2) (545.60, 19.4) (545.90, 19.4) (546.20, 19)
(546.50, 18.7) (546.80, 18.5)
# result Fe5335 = 0.21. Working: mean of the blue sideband 21.5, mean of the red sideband 21.8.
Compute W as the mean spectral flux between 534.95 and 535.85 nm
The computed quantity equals 21.9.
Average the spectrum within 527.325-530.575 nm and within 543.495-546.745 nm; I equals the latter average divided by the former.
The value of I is 1.01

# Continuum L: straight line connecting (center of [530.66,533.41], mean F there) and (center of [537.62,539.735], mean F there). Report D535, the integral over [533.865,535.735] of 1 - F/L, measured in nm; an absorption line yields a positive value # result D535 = 0.04 nm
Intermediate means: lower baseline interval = 21.1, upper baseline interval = 21.2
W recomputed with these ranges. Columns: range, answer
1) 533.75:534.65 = 19.6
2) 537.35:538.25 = 19.5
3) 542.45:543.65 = 20.5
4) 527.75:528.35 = 20.2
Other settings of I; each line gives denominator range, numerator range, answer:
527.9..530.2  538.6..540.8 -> 1.08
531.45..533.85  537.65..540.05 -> 1.03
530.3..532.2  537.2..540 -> 0.98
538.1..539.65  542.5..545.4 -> 0.92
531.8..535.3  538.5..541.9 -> 1.02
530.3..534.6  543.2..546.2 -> 0.95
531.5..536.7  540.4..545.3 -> 0.98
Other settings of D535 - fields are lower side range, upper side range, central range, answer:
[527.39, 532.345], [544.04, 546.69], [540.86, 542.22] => -0.094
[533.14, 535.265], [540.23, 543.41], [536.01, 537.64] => 0.085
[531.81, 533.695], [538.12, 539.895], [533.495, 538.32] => 0.249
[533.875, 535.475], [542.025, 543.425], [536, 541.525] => 0.067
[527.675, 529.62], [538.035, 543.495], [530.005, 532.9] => -0.179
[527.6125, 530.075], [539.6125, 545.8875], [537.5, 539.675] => -0.127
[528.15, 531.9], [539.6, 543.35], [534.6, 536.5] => -0.094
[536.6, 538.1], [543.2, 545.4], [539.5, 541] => -0.072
